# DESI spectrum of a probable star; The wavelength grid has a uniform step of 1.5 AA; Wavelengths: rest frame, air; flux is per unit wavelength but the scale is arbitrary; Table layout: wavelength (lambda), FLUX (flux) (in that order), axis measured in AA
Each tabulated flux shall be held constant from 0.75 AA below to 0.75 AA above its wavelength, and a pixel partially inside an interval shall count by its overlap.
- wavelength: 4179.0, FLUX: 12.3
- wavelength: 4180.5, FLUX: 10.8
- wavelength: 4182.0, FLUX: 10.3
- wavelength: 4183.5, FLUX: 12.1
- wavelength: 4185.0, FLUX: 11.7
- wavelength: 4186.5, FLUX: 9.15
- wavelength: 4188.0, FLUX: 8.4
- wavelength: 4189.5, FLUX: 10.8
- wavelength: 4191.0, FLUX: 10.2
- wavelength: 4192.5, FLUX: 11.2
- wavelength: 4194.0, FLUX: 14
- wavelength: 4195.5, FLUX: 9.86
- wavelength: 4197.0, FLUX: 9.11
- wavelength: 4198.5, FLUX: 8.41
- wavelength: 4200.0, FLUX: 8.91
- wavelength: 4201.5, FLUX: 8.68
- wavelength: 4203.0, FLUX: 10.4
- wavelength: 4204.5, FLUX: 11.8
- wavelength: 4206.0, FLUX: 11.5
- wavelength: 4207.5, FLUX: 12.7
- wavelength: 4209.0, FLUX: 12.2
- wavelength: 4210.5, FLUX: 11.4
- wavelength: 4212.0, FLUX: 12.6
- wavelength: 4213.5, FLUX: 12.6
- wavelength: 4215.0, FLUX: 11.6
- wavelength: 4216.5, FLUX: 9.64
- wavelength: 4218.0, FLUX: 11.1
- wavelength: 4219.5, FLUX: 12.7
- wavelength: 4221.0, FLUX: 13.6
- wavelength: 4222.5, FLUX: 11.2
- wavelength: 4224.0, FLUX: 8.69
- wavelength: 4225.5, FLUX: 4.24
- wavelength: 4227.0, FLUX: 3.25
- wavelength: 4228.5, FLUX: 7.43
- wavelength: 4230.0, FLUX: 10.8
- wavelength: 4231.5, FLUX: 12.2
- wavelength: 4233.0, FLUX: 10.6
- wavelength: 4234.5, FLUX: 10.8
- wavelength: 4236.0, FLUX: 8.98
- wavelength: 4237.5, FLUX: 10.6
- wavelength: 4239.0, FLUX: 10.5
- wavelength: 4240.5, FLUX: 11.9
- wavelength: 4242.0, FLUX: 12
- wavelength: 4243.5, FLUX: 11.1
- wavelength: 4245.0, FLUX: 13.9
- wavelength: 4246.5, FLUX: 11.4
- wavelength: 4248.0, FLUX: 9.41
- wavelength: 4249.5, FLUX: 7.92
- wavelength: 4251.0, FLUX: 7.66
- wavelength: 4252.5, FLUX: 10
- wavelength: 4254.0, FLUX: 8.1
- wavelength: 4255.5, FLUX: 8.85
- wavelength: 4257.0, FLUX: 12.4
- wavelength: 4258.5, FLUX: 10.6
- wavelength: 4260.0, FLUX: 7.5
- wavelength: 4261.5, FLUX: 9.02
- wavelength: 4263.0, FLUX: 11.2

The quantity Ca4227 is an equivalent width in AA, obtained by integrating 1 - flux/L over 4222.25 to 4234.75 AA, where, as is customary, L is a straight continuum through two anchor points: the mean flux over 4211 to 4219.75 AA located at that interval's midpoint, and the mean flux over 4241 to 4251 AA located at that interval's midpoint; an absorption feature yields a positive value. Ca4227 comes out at 2.9 AA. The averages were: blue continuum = 11.6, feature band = 8.63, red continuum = 10.7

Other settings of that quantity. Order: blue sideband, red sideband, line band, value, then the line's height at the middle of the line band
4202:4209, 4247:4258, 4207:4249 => -0.9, 10.5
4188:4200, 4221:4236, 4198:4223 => -4.1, 9.69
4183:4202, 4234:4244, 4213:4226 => -0.2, 10.6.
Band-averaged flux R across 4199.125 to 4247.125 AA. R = 10.6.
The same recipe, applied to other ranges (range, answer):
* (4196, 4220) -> 10.9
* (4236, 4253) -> 10.5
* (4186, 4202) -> 9.91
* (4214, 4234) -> 9.82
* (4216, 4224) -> 11.4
